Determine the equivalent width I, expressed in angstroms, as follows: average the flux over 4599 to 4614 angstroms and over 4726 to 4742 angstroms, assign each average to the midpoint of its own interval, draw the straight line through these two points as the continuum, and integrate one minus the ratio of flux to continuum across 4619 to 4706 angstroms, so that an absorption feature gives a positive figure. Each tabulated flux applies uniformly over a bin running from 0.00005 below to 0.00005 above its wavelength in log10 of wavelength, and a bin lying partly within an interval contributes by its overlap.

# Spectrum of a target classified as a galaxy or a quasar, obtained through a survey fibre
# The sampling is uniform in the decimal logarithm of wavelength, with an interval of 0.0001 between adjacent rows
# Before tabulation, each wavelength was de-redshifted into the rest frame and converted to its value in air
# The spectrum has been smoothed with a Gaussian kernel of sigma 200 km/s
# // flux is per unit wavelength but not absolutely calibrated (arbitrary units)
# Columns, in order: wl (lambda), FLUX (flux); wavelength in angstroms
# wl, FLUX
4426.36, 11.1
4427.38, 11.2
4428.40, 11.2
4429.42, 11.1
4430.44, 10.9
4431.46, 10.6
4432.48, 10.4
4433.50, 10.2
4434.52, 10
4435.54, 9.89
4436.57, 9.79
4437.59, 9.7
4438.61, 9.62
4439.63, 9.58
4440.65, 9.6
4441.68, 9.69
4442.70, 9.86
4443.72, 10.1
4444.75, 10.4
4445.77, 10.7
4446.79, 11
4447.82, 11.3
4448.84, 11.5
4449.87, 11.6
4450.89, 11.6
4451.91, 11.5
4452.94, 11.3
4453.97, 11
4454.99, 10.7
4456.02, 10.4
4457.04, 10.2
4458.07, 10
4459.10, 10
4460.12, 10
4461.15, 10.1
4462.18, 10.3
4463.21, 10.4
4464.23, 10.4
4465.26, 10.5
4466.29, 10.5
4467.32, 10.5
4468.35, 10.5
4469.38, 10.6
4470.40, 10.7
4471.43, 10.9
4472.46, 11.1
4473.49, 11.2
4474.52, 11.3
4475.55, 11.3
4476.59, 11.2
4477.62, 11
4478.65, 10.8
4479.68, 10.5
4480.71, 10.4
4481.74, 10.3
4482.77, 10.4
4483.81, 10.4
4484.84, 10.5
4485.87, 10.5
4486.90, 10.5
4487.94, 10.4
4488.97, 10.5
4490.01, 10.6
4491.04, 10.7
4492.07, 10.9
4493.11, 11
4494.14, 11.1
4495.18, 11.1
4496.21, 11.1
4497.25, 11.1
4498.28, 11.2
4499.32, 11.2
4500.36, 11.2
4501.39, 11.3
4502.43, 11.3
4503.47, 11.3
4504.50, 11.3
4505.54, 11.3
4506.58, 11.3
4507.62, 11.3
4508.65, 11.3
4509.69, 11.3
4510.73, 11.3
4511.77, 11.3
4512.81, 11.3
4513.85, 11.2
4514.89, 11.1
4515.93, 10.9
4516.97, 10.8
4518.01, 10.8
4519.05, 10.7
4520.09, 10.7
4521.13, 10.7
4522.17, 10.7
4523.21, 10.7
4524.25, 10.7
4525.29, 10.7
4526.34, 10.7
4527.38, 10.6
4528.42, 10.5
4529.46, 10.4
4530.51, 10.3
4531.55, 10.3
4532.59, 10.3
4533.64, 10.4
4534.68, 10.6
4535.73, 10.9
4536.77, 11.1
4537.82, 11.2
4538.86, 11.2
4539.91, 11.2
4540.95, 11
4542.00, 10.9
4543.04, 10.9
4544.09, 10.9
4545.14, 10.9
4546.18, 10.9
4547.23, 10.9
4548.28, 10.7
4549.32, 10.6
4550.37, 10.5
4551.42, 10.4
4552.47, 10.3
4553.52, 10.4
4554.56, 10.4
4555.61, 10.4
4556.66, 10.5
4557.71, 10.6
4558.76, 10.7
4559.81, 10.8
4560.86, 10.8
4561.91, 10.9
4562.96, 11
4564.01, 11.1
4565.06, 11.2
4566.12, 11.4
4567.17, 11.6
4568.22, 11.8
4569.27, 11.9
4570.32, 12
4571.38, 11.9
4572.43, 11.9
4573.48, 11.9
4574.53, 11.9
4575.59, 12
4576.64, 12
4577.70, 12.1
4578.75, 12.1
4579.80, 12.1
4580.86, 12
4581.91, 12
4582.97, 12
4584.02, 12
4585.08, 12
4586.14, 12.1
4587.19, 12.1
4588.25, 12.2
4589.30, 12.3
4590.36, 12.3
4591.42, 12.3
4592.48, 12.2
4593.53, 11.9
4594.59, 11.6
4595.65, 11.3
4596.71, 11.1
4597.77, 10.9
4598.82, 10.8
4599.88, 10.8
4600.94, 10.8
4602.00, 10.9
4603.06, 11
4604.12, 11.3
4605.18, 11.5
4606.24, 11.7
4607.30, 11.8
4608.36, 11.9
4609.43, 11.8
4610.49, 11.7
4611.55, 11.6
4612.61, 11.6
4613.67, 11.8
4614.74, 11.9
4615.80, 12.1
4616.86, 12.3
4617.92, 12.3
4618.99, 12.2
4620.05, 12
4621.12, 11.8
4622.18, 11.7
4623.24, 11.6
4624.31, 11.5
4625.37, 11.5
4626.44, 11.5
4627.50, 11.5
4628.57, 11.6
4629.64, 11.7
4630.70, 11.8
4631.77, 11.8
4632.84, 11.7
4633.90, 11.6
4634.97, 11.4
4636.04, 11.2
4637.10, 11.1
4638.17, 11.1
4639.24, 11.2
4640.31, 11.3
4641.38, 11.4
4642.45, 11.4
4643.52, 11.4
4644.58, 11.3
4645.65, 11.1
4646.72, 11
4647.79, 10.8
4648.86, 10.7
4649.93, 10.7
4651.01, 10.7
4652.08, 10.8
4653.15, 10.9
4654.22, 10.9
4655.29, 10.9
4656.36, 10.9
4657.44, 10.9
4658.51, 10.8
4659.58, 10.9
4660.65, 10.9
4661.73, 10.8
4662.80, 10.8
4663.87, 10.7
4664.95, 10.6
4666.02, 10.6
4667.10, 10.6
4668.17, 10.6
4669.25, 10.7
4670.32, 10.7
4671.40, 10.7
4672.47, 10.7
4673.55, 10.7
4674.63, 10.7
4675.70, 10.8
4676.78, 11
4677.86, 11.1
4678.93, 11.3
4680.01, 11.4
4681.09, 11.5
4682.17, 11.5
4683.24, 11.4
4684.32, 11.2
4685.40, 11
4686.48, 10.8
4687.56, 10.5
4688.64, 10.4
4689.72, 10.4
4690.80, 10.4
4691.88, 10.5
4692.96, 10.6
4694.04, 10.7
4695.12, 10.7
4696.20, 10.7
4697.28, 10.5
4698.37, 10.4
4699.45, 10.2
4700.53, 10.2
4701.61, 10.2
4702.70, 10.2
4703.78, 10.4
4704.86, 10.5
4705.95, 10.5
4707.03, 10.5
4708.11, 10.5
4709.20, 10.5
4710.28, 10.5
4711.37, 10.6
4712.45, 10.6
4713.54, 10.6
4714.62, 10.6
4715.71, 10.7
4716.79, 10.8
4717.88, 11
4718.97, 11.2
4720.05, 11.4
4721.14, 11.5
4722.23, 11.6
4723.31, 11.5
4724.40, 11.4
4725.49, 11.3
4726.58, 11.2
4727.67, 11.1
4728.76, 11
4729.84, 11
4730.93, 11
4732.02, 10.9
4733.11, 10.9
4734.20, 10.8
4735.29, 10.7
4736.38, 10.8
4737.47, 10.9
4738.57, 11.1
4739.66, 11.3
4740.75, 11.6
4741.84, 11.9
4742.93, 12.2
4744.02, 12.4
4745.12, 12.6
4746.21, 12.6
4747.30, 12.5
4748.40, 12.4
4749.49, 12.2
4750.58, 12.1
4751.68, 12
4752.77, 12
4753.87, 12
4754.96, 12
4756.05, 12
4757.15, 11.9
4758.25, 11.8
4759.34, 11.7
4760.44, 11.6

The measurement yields 2.2 angstroms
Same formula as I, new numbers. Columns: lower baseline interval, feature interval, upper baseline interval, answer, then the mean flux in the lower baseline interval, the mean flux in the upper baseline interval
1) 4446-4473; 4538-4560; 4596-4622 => 1.0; 10.7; 11.6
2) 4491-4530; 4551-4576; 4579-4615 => 0.6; 11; 11.7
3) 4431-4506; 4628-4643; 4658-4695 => -0.9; 10.7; 10.8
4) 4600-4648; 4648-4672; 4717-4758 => 1.6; 11.5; 11.6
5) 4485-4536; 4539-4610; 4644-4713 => -3.6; 10.9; 10.7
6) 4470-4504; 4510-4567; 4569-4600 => 3.0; 10.9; 11.9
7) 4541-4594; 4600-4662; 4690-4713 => -2.3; 11.4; 10.5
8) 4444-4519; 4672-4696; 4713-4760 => 1.0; 10.9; 11.5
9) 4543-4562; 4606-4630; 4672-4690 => -2.2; 10.6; 11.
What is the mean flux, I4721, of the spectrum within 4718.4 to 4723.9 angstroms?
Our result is 11.4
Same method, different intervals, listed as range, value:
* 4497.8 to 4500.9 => 11.2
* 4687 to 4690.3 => 10.4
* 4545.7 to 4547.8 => 10.9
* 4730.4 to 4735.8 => 10.9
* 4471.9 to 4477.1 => 11.2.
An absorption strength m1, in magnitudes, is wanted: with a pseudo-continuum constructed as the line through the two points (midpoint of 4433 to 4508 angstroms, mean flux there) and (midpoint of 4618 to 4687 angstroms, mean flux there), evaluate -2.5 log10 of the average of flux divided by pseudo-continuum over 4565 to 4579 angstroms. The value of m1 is -0.09 mag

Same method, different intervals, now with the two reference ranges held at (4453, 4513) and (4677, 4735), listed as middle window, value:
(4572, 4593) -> -0.119 mag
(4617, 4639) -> -0.079 mag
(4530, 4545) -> 0.001 mag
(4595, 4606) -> -0.024 mag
